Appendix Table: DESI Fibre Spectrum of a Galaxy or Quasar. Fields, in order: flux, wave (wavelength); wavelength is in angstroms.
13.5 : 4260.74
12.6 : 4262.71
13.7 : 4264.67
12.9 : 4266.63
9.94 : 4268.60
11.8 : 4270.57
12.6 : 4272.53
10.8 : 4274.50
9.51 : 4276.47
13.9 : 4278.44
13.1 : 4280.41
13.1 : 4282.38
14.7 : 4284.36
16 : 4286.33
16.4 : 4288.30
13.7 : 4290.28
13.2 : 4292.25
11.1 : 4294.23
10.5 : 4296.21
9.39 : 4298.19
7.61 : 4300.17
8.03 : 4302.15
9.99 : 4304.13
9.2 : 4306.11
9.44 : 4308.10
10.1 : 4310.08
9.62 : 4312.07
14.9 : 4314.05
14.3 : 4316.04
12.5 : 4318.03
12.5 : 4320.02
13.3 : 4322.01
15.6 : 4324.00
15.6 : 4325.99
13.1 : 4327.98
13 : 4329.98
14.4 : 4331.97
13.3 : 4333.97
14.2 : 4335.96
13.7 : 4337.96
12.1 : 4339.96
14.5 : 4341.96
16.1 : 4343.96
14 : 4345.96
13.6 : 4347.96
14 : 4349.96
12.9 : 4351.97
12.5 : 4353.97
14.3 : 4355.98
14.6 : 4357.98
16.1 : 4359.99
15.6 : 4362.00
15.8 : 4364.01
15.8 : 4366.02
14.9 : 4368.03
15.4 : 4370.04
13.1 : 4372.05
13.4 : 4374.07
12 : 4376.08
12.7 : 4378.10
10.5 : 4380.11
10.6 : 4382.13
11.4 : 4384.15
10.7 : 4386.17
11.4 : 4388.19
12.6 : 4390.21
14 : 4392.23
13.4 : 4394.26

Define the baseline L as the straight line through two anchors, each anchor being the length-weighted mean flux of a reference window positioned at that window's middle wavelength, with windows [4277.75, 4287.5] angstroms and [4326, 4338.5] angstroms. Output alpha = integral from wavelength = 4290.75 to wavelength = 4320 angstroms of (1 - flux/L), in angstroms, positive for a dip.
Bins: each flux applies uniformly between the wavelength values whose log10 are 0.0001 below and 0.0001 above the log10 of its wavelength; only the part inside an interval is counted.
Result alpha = 6.7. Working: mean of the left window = 14.2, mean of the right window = 13.8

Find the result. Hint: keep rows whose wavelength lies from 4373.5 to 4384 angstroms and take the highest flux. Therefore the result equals 13.4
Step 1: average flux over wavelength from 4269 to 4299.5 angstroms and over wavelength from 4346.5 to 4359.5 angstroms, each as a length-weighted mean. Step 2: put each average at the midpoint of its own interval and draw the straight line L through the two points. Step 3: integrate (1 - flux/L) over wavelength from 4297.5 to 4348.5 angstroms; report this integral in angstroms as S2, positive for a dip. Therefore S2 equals 3.0 angstroms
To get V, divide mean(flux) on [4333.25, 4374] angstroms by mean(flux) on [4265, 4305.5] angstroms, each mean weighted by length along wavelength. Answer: 1.2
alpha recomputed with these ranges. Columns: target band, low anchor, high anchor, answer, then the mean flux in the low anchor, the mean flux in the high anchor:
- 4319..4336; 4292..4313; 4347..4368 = -2.8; 9.71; 14.5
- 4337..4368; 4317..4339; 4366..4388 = -2.9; 13.7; 12.6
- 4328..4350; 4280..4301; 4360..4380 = -0.4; 12.6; 14.2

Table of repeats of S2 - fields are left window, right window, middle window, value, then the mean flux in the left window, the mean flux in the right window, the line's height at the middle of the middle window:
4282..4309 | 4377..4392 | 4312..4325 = -2.19 angstroms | 11.6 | 11.6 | 11.6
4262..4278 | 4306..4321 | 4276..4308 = -0.15 angstroms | 11.8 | 11.7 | 11.7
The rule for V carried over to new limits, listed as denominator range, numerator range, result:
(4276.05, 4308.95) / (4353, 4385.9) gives 1.16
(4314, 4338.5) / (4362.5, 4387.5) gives 0.94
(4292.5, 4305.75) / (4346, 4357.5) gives 1.41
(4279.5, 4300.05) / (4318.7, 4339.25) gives 1.07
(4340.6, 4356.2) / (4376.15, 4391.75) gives 0.83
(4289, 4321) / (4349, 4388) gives 1.22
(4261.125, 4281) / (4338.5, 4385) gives 1.14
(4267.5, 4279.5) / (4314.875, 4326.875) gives 1.22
